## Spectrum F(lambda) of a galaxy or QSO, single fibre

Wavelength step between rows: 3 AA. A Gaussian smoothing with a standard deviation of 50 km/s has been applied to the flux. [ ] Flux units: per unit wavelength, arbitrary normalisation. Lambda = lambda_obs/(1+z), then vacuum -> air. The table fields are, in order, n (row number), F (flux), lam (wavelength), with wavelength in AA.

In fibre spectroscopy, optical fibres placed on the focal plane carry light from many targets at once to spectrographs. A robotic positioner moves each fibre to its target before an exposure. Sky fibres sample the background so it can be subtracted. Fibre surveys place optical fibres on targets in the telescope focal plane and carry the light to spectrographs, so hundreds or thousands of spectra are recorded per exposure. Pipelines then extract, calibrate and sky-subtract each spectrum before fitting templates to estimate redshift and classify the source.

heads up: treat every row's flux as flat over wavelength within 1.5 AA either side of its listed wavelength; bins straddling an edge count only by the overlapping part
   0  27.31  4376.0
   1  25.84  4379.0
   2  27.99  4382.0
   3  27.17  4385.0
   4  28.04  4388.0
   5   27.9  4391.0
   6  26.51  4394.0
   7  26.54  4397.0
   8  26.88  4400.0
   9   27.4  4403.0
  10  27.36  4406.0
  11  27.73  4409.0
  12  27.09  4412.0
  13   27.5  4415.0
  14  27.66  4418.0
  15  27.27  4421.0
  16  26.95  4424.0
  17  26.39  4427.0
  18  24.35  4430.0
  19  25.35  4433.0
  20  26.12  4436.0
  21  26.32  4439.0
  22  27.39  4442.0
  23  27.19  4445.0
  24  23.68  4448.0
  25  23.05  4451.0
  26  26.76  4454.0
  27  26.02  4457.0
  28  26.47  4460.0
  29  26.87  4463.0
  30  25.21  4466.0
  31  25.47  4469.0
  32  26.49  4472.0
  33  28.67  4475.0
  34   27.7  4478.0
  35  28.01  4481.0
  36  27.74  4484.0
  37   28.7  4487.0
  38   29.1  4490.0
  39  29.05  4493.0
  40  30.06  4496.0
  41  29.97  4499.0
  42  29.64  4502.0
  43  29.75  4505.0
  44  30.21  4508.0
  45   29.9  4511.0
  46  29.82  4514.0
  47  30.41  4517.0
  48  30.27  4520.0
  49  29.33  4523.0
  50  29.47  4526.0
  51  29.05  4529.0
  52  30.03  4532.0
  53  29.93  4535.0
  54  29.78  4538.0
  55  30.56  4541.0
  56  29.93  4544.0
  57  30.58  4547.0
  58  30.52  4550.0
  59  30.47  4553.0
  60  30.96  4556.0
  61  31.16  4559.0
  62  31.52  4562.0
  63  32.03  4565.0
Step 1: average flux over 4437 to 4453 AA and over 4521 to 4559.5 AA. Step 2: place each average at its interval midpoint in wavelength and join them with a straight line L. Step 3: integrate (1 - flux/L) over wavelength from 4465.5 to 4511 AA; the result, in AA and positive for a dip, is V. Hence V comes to -1.4 AA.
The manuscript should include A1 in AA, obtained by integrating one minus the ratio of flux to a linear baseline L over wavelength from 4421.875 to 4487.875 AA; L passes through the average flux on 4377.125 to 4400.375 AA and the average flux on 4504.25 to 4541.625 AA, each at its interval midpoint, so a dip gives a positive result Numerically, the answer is 4.8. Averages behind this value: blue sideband 27.1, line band 26.4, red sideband 29.9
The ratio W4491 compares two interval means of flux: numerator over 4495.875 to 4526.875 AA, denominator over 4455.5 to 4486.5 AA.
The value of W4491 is 1.1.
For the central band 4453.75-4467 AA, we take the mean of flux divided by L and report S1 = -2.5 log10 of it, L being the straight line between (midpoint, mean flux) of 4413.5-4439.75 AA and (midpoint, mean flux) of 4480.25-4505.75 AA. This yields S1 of 0.06 mag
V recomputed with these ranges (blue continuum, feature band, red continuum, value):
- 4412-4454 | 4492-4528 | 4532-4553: -1.01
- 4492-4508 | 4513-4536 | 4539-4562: 0.31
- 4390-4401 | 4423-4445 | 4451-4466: 0.17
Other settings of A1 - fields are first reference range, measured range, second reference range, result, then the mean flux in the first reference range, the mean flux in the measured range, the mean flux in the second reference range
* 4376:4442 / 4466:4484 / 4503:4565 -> 1.0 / 26.9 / 27.1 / 30.2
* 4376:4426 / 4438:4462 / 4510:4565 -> 2.1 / 27.2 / 25.9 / 30.3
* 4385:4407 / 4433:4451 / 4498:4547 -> 1.5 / 27.2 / 25.8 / 29.9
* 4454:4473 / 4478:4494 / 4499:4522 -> -0.3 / 26.1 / 28.4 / 30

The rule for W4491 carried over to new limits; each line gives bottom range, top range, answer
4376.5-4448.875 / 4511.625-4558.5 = 1.12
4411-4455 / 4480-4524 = 1.13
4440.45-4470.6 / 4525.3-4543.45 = 1.16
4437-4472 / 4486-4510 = 1.14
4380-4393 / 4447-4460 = 0.91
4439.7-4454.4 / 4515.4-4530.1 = 1.16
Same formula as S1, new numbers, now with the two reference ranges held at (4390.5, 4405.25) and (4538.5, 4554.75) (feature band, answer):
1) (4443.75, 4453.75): 0.14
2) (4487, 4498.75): -0.01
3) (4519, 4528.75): 0.01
